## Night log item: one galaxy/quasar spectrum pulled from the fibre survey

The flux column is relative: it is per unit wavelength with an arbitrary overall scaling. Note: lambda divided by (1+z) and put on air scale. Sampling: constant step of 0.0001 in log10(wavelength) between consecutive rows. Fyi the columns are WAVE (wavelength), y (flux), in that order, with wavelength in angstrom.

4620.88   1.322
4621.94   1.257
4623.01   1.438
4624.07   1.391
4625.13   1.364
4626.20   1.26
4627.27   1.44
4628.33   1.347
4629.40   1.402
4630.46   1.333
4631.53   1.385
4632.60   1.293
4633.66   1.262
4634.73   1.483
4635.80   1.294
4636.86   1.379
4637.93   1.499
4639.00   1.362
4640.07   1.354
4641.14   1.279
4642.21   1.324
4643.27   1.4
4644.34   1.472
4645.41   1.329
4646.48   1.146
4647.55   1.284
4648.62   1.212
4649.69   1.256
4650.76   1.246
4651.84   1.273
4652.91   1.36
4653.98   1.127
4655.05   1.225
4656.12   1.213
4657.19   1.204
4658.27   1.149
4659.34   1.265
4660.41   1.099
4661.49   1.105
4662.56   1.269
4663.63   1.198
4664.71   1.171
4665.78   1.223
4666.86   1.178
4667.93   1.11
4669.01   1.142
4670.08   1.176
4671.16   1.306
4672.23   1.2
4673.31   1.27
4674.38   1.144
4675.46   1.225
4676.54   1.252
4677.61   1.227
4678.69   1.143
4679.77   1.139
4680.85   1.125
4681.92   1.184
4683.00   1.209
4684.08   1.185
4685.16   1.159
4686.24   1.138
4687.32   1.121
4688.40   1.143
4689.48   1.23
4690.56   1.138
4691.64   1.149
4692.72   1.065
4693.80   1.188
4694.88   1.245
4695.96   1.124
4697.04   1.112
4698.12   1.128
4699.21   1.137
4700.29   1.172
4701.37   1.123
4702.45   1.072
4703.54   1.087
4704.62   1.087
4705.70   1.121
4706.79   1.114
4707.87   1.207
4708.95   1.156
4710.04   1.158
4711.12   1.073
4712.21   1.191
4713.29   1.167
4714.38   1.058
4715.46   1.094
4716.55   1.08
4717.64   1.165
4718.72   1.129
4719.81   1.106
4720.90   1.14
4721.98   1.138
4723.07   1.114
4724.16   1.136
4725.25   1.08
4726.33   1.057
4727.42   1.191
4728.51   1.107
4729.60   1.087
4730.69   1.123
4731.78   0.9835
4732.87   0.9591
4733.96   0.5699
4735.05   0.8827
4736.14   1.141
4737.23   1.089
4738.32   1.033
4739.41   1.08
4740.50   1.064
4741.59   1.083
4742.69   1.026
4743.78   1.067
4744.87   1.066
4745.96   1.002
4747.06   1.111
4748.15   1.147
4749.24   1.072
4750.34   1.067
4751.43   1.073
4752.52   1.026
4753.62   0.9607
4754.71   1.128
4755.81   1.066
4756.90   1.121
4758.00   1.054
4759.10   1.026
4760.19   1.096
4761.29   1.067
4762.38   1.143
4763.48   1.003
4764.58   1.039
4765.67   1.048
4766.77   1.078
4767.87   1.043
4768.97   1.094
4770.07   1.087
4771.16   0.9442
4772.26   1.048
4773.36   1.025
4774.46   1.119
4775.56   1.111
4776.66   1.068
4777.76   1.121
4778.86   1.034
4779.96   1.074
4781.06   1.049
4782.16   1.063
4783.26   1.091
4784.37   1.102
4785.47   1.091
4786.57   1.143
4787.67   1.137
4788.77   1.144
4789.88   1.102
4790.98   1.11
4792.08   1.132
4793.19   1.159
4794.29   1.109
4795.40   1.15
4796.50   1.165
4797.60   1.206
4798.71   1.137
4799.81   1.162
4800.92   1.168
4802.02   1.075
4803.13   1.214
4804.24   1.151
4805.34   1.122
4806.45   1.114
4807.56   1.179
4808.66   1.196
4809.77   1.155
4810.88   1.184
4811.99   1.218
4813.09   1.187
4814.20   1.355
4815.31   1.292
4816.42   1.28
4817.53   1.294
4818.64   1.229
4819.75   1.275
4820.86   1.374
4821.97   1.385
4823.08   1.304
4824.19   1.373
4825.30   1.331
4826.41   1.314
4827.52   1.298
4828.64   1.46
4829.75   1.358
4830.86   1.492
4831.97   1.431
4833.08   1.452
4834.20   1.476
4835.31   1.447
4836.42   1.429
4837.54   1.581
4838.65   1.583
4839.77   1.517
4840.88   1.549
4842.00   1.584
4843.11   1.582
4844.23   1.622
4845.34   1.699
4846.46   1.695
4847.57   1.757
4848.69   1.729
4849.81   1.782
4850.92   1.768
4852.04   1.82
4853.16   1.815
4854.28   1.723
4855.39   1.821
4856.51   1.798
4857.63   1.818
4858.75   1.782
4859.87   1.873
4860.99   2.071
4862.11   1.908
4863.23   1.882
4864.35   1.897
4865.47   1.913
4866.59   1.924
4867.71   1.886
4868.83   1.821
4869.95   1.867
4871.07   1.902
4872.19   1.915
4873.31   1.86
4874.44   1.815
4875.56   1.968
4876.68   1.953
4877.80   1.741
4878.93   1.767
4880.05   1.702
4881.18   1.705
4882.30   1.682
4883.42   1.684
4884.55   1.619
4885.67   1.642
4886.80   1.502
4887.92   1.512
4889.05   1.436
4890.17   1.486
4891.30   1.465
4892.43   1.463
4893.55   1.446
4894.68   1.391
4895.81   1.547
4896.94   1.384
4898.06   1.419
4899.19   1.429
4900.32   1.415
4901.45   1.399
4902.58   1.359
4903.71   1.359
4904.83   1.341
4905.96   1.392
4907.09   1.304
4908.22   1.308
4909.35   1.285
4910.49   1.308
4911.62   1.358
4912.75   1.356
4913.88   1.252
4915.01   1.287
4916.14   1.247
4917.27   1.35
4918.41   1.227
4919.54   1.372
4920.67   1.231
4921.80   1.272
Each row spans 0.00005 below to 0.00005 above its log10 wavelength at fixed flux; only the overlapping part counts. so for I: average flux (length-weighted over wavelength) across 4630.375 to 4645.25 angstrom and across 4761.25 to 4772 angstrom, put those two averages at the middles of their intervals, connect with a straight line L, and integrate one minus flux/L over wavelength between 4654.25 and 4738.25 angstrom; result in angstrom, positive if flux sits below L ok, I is 6.0 angstrom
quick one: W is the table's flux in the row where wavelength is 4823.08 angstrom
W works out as 1.304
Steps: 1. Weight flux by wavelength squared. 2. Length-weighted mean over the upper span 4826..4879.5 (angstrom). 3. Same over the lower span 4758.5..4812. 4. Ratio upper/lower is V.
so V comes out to 1.6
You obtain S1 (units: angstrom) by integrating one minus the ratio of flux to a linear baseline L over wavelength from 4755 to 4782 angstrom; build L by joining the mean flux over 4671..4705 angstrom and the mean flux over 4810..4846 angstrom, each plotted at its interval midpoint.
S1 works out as 4.9 angstrom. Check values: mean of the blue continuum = 1.16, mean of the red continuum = 1.4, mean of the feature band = 1.07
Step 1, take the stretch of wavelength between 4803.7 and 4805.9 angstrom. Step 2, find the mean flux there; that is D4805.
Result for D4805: 1.14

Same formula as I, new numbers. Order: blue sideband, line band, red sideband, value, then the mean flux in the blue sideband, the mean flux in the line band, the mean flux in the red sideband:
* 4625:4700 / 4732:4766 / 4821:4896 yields 9.06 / 1.24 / 1.04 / 1.65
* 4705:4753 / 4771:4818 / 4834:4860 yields 9.03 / 1.08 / 1.14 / 1.68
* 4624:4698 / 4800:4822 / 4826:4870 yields 5.19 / 1.24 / 1.22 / 1.68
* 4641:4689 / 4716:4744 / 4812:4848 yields 5.10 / 1.21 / 1.06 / 1.43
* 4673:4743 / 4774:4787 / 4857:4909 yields 2.42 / 1.12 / 1.09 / 1.65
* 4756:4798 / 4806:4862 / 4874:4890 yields -3.10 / 1.09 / 1.5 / 1.69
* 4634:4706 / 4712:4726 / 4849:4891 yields 2.39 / 1.21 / 1.12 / 1.78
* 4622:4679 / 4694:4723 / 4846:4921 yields 4.85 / 1.27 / 1.13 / 1.61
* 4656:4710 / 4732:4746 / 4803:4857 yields 2.96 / 1.17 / 1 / 1.45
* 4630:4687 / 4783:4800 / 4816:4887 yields 4.36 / 1.24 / 1.13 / 1.65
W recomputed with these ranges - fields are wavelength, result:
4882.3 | 1.682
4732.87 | 0.9591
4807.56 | 1.179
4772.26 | 1.048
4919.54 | 1.372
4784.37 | 1.102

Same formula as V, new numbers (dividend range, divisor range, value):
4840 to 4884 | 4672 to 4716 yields 1.67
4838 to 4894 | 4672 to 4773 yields 1.67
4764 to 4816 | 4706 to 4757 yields 1.07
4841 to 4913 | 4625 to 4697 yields 1.45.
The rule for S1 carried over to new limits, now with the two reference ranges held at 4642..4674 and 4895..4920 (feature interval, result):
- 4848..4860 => -4.2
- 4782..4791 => 1.3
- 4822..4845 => -2.5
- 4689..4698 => 0.7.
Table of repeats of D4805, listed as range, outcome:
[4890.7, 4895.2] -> 1.44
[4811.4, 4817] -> 1.27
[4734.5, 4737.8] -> 1.04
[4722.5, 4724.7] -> 1.12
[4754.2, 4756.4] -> 1.1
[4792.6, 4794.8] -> 1.13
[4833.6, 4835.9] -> 1.46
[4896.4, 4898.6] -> 1.41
